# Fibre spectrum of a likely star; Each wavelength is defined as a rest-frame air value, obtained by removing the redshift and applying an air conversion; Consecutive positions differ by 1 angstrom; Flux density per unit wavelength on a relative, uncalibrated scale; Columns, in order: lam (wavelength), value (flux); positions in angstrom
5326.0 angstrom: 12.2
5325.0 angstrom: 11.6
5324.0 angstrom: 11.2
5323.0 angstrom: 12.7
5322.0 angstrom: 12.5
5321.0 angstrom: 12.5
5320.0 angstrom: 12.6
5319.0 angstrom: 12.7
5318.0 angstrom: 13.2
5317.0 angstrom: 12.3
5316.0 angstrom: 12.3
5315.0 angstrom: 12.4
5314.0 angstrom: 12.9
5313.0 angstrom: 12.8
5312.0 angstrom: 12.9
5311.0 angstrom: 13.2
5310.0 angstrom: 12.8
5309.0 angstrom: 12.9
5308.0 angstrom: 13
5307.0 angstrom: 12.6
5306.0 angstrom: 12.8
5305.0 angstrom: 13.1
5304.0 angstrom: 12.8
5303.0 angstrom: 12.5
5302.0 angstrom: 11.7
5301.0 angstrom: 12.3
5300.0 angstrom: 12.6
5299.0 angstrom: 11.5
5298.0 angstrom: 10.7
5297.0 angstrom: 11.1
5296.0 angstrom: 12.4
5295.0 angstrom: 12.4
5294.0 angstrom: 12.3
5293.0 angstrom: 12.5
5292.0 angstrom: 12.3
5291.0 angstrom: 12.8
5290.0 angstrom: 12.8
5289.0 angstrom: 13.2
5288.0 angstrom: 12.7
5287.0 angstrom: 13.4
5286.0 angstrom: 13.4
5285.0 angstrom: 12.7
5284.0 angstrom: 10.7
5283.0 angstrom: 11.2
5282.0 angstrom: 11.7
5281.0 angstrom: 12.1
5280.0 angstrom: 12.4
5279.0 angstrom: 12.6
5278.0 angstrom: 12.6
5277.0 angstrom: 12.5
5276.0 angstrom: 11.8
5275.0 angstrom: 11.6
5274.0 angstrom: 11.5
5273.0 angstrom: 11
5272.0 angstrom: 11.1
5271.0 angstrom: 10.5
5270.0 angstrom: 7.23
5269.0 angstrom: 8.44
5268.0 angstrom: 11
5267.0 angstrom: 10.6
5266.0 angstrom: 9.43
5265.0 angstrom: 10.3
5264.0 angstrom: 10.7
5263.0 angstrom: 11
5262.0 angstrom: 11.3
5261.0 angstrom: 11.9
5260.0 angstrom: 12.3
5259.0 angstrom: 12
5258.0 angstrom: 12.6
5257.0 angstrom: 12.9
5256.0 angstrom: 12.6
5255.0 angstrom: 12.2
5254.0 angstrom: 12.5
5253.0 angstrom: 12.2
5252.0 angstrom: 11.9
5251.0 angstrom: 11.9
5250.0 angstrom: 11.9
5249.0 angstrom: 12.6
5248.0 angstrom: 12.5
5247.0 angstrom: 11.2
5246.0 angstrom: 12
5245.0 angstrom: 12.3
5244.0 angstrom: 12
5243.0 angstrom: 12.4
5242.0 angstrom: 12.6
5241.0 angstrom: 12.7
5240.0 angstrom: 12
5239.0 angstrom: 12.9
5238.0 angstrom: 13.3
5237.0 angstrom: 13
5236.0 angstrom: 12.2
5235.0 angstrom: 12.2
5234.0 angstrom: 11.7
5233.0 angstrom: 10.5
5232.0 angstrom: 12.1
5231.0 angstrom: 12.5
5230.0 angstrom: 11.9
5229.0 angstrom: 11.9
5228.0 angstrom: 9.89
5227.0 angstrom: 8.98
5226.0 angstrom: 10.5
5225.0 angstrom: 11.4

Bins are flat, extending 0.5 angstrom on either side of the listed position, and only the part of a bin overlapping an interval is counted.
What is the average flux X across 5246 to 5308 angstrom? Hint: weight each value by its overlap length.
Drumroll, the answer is 11.9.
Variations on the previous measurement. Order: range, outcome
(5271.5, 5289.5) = 12.1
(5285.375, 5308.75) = 12.5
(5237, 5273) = 11.6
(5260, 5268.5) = 10.9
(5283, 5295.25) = 12.5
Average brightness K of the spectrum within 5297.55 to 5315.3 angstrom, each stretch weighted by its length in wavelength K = 12.5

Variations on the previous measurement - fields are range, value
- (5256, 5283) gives 11.3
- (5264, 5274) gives 10.1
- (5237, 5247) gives 12.4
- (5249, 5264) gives 12.1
